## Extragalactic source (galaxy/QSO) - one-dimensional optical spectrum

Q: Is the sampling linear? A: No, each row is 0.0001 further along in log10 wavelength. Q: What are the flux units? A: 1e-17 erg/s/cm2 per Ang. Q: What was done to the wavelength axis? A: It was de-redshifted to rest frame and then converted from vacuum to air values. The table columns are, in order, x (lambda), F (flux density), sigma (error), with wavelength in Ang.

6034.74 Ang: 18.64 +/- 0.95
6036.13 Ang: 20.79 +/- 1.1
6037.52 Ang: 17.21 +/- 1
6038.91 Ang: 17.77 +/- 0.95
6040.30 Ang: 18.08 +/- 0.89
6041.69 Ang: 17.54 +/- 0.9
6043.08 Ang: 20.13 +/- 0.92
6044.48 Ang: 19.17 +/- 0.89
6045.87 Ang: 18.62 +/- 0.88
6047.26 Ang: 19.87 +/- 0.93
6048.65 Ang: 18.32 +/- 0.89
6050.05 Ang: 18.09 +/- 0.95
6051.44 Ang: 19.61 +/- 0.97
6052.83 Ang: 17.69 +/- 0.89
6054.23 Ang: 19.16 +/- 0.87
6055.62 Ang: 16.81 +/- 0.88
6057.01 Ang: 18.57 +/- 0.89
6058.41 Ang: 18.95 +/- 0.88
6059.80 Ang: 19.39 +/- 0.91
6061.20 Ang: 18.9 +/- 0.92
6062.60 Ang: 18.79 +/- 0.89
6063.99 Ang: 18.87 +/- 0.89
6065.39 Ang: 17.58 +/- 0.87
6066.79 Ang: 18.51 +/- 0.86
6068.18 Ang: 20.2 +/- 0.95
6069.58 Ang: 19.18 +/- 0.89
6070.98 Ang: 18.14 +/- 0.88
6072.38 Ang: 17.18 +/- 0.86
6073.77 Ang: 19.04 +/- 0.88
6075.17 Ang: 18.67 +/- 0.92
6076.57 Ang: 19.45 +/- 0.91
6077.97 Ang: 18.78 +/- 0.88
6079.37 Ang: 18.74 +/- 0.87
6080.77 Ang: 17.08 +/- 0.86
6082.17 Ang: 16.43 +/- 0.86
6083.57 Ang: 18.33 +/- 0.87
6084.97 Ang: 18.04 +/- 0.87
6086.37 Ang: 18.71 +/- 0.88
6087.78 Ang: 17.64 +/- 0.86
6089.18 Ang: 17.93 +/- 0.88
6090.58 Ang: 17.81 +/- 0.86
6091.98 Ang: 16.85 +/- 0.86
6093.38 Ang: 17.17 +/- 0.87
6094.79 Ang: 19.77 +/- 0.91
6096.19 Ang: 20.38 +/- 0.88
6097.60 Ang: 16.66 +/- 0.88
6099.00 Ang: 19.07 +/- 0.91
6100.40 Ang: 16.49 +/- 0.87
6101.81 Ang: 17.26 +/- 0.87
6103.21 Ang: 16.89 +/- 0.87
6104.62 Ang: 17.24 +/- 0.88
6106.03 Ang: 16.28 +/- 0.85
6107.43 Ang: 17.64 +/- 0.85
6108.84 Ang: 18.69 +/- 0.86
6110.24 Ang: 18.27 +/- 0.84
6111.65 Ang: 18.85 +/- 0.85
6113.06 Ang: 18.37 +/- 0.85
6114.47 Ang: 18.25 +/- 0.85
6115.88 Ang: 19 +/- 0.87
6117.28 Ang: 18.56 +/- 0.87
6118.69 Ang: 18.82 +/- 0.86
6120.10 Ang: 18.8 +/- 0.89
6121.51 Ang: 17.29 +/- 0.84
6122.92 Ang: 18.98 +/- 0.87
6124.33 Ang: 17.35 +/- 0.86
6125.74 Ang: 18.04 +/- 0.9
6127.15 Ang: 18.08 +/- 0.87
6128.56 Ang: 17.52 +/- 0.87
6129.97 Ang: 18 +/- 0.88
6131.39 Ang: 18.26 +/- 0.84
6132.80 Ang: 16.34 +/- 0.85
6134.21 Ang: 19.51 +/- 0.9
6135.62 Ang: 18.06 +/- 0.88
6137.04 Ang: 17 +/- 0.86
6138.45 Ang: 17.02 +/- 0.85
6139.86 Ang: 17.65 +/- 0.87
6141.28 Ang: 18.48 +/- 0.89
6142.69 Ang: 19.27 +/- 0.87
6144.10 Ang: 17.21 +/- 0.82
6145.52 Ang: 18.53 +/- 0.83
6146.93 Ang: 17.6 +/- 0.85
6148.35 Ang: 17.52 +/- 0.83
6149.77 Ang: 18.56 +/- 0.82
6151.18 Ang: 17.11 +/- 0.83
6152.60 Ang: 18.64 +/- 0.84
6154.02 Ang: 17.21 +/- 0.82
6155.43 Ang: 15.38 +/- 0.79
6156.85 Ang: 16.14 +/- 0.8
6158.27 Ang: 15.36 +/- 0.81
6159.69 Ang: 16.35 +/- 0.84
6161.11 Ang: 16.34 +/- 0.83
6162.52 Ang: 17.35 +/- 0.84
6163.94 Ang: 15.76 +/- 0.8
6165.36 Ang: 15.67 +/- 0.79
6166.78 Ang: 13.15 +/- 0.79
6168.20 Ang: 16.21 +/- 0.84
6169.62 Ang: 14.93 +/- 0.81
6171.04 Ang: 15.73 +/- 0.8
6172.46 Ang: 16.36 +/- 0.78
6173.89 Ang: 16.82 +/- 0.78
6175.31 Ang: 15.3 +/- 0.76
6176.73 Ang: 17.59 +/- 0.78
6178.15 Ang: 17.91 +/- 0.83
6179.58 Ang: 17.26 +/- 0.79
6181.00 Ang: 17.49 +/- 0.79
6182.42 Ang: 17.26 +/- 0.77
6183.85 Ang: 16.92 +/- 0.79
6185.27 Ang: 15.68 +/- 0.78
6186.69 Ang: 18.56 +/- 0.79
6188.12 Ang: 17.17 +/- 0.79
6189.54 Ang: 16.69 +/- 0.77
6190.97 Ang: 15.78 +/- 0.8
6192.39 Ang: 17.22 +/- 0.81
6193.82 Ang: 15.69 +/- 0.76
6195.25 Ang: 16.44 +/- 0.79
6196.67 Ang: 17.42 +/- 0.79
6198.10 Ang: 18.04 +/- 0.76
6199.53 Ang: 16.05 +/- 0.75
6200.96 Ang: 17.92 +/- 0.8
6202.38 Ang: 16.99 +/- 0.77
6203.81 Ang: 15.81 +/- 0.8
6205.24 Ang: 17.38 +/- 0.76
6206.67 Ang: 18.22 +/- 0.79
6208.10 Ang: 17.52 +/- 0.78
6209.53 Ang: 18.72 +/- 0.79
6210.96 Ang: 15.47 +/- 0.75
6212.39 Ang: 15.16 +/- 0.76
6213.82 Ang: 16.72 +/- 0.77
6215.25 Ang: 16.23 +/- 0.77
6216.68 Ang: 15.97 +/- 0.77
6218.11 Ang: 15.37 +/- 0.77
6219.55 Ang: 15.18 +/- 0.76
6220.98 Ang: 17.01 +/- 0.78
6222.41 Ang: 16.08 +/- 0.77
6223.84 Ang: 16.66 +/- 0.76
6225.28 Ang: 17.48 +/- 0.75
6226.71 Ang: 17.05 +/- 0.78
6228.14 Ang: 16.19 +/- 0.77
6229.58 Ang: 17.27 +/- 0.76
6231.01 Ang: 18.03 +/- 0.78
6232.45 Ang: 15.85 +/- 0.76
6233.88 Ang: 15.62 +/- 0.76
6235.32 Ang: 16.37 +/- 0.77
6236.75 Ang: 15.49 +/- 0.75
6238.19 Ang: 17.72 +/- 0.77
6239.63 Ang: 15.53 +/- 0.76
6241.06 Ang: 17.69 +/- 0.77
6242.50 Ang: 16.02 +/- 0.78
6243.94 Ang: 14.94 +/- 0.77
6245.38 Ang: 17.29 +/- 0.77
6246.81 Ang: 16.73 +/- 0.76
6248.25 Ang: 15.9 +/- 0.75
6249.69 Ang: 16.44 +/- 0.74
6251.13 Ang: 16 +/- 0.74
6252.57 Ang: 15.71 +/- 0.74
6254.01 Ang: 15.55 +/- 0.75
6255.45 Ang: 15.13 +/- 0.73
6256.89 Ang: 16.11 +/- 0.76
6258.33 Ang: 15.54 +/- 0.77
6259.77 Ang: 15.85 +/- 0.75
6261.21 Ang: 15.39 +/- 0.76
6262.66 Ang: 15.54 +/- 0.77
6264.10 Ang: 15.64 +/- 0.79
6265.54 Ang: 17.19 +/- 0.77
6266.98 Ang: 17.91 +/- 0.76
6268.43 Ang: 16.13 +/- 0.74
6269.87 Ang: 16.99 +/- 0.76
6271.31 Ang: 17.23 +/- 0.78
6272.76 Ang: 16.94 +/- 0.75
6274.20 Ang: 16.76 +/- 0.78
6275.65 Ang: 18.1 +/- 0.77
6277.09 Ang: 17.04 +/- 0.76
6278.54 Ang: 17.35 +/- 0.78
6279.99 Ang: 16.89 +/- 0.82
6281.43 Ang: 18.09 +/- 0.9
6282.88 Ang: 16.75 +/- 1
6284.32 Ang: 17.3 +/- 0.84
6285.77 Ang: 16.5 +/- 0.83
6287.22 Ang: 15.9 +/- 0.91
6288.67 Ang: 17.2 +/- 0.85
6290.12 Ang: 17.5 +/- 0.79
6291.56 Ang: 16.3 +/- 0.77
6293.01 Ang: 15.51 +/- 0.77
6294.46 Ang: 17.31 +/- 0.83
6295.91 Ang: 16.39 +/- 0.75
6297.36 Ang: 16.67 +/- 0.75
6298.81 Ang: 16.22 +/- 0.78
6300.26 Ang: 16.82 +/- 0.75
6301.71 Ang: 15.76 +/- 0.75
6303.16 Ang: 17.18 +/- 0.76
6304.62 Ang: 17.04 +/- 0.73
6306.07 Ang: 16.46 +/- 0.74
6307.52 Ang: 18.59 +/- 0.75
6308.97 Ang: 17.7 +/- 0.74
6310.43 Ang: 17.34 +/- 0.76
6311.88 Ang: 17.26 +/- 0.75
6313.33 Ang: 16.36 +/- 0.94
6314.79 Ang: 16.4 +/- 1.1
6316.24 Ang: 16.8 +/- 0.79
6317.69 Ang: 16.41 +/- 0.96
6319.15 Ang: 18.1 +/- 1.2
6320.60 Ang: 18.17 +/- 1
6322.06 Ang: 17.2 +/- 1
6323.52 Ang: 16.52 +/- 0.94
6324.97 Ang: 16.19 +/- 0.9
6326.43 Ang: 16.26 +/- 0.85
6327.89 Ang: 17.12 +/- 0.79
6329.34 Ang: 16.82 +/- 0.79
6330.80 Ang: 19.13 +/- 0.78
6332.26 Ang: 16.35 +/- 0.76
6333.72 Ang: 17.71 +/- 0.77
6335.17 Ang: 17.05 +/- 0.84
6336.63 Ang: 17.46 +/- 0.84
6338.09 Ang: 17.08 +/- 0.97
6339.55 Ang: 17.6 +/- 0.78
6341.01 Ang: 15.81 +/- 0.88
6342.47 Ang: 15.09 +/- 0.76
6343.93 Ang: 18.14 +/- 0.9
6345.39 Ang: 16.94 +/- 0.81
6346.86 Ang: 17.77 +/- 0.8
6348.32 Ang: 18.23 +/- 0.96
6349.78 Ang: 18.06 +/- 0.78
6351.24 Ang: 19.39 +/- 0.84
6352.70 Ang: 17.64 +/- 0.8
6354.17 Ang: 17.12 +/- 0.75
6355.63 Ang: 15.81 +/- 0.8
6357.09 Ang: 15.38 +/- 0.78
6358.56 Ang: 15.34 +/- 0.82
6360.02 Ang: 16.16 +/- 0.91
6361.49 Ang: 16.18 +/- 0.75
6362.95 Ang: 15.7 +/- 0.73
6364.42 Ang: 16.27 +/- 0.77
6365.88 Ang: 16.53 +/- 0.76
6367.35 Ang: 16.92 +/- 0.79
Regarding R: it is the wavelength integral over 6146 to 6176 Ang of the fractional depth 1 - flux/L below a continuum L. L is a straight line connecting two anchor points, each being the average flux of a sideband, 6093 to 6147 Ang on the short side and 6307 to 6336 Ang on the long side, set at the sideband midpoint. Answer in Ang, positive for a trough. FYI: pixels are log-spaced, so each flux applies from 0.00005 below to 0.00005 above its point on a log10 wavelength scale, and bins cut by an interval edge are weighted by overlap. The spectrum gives 2.49 Ang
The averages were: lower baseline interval 18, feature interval 16.4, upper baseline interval 17.2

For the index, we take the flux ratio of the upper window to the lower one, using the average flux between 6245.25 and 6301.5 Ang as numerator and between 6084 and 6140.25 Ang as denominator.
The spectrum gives 0.9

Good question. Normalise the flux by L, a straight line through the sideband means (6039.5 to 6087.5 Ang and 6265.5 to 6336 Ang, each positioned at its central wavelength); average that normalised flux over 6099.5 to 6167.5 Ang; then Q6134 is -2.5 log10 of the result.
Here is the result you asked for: 0.04 mag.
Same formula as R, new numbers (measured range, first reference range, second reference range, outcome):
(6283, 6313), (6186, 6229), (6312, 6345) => 0.2 Ang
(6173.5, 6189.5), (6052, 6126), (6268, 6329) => 0.5 Ang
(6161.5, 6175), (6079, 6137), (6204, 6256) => 1.1 Ang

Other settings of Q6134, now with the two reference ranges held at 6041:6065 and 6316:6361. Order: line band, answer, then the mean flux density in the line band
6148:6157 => 0.05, 17.3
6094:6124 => 0.01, 18.2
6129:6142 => 0.03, 17.8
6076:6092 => 0.03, 18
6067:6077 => -0.01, 18.8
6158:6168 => 0.15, 15.8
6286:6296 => 0.05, 16.6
